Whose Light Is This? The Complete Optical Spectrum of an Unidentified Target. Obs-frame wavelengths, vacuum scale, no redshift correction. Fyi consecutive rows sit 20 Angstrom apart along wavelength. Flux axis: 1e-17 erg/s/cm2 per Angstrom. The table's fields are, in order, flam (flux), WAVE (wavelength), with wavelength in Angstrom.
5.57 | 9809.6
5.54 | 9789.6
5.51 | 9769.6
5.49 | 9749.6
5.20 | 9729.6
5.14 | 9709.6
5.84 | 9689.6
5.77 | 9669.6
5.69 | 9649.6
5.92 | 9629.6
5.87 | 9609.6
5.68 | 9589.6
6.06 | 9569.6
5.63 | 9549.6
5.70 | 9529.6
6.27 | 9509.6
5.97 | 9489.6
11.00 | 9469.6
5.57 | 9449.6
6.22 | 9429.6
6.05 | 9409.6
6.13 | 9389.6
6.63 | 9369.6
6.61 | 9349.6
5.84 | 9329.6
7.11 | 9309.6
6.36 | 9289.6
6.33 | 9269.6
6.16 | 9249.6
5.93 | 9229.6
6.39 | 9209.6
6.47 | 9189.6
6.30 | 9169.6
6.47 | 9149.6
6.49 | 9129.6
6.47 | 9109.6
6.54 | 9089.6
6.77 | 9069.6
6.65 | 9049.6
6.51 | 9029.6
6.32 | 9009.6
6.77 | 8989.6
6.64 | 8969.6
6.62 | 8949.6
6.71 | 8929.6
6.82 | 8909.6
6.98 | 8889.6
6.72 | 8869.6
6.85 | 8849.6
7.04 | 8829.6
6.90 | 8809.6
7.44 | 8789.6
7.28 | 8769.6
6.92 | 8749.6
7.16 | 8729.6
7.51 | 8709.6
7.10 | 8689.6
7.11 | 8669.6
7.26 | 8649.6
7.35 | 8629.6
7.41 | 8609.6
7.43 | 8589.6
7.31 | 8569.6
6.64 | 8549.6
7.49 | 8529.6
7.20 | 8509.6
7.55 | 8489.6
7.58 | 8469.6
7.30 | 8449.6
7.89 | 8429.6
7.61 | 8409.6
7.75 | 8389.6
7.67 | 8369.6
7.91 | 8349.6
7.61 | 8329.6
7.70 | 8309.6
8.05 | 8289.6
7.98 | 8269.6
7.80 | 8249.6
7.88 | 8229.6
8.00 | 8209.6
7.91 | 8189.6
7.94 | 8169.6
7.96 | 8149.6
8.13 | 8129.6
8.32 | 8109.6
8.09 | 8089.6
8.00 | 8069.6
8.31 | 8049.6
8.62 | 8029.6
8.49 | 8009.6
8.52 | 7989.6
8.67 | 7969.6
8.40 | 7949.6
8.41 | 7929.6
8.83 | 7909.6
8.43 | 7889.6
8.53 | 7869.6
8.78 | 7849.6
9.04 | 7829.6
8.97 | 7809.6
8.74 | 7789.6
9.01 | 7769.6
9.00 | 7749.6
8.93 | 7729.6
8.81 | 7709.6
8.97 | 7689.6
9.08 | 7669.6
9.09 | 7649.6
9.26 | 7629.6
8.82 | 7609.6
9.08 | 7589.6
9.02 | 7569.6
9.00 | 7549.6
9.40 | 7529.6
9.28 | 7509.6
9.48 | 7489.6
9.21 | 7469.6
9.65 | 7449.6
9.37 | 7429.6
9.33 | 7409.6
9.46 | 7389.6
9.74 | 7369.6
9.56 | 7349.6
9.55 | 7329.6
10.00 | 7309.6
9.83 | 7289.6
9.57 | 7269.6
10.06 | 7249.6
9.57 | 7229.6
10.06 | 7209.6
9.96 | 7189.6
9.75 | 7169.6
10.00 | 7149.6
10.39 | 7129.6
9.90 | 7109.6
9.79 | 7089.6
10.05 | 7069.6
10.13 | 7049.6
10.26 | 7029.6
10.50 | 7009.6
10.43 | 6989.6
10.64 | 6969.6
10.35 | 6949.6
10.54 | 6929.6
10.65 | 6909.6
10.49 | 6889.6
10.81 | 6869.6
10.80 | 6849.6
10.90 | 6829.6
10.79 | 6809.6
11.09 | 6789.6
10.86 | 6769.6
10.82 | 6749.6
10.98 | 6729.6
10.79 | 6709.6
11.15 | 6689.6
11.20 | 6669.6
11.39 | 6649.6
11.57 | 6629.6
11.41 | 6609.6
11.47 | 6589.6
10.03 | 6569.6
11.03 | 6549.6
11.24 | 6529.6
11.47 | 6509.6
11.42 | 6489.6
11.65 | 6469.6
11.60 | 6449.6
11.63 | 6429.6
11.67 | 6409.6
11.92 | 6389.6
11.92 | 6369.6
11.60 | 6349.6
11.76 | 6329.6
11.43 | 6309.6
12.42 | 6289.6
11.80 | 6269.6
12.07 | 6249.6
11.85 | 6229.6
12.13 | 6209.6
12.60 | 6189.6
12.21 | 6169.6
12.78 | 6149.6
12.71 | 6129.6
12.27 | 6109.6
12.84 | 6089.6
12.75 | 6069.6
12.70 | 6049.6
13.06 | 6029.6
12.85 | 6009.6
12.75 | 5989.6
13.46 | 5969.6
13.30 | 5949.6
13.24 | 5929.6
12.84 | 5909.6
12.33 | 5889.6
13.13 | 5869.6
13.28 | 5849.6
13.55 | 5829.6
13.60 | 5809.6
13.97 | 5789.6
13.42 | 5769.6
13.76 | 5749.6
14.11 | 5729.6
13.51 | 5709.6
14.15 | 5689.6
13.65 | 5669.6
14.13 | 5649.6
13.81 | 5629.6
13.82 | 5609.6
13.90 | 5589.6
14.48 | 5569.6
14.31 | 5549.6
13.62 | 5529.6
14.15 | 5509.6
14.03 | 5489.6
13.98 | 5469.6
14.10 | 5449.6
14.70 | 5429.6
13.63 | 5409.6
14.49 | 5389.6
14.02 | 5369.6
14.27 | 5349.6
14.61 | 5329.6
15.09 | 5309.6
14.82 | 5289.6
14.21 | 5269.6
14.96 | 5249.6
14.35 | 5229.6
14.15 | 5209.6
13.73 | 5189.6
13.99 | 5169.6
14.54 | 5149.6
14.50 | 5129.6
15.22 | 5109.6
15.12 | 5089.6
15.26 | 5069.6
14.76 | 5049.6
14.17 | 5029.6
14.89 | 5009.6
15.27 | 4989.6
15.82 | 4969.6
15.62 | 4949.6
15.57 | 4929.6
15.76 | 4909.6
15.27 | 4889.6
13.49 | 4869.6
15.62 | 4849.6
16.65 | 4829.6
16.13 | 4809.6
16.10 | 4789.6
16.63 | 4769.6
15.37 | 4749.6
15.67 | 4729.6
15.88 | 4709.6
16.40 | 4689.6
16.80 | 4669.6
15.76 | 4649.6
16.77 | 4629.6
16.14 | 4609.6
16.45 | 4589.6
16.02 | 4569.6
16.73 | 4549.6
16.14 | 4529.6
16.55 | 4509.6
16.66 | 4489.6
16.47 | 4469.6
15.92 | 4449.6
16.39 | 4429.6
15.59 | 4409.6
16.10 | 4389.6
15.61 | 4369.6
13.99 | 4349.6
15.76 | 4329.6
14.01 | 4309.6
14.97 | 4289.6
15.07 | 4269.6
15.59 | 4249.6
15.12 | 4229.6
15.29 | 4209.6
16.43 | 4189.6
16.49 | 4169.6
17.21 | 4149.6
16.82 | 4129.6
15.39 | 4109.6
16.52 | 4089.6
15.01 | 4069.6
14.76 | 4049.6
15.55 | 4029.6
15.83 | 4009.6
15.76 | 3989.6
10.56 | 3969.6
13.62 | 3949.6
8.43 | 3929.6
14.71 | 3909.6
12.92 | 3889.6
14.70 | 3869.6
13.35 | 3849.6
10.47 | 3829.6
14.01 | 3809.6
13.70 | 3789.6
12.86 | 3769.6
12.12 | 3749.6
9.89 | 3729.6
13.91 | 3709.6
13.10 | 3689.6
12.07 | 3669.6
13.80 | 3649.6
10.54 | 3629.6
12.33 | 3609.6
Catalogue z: 0.00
